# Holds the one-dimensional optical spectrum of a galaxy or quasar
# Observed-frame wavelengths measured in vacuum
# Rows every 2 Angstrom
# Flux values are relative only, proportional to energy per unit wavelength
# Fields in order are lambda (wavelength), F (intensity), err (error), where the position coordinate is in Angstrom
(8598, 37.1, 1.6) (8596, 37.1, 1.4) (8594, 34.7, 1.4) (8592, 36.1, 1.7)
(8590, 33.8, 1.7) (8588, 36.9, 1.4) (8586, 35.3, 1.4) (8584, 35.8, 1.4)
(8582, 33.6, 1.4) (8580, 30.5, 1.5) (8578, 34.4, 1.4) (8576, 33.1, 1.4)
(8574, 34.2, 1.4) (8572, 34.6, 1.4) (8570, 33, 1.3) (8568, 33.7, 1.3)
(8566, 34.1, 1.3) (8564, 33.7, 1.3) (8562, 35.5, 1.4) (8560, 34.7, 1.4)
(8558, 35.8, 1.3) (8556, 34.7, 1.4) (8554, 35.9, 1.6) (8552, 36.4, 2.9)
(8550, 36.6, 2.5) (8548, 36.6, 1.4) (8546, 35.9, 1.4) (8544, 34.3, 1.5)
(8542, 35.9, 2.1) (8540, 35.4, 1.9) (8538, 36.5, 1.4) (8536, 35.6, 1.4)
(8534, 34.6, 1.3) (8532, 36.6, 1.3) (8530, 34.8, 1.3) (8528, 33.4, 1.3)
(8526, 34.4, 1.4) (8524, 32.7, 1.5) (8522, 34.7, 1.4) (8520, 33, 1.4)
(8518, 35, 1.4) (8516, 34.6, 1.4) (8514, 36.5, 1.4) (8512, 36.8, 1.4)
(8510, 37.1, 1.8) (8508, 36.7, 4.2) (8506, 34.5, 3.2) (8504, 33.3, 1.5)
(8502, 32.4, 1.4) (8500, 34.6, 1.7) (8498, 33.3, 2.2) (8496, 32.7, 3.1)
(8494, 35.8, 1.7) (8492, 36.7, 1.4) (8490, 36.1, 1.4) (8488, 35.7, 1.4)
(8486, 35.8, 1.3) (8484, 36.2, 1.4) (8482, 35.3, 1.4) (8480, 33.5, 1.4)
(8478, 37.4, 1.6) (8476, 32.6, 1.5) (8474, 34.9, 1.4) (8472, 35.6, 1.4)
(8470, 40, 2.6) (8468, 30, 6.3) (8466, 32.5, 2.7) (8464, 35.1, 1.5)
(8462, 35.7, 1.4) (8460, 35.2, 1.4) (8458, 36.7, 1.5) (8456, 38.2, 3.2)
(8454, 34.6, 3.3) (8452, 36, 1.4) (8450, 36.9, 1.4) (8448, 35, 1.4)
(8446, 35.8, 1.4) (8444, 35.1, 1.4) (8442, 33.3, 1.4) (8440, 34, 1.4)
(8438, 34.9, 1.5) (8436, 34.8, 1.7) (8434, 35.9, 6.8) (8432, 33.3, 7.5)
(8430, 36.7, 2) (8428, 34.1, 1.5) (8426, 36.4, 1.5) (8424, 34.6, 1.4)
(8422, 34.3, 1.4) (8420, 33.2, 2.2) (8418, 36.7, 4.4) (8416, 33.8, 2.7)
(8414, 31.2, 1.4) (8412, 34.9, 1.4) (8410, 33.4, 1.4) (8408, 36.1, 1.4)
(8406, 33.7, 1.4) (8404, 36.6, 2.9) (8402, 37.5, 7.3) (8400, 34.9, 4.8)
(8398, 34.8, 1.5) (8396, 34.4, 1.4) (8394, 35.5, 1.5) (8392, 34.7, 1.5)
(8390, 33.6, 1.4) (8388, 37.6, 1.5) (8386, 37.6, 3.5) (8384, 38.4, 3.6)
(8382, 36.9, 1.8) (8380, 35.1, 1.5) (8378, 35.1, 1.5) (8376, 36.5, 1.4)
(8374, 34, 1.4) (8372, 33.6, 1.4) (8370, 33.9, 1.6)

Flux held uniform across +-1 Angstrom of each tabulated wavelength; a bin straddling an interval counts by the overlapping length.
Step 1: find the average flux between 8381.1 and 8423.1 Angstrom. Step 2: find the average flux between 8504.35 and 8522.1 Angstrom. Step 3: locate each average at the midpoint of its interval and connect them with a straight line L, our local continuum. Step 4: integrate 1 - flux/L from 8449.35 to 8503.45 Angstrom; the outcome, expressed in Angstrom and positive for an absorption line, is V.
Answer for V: 0.3 Angstrom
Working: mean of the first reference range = 35.2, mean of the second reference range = 35.4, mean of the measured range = 35.1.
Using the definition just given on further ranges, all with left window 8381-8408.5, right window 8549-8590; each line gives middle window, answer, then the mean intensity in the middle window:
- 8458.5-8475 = 0.20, 34.9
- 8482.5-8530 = 0.26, 34.9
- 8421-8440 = 0.36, 34.9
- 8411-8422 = 0.53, 34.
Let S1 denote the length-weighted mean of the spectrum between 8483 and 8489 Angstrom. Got 35.9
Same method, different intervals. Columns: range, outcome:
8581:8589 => 35.4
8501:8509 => 34.2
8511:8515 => 36.6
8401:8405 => 37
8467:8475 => 35.1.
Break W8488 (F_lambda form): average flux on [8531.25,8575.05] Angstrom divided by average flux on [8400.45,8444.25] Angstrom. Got 1.01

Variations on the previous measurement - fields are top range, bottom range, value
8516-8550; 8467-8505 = 1.00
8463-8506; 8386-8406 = 0.98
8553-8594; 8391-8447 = 0.99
